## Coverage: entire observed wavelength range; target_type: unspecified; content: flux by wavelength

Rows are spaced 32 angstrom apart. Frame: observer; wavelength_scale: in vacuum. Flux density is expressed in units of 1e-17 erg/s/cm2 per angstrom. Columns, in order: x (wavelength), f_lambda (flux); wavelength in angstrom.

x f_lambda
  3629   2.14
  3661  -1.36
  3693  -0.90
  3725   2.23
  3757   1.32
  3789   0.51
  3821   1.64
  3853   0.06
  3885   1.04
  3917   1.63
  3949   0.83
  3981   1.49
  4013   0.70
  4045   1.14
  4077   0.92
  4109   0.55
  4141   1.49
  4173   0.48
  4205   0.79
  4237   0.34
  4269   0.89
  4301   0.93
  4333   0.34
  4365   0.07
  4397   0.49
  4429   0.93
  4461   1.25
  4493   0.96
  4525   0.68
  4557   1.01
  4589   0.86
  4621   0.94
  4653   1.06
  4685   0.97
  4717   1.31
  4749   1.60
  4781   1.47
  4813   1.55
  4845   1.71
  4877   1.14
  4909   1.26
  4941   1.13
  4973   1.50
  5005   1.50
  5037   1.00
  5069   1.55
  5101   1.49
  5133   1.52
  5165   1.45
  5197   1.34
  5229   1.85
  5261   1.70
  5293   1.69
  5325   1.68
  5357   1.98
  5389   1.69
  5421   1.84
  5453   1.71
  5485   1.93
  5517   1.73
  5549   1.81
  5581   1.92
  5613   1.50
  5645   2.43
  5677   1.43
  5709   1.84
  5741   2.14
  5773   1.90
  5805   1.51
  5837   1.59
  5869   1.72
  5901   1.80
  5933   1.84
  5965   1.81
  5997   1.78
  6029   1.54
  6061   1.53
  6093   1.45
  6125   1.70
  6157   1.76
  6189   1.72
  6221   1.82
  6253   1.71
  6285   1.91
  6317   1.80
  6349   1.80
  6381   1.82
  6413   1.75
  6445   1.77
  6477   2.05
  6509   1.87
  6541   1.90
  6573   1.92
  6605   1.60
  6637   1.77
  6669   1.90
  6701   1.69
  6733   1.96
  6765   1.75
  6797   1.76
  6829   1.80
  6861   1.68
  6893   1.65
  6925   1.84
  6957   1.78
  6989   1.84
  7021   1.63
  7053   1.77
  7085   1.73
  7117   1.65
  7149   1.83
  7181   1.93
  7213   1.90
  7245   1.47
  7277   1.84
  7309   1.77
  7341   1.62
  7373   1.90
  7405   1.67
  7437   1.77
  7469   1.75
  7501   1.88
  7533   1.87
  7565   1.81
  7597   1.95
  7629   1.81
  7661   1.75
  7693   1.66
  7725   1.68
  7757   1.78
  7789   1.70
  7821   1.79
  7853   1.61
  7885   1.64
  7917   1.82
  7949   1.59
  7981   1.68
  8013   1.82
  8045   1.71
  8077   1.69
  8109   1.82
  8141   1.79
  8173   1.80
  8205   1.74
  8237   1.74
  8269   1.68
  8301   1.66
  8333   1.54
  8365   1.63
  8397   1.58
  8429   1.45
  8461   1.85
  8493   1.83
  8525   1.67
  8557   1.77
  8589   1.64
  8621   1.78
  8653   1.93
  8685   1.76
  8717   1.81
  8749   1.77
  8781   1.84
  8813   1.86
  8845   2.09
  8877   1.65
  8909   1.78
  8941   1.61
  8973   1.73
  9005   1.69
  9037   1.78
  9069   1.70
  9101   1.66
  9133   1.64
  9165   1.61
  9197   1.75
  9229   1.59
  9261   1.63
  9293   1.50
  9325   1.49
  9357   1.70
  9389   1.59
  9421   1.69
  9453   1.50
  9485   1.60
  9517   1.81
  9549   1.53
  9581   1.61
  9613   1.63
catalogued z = 0.168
